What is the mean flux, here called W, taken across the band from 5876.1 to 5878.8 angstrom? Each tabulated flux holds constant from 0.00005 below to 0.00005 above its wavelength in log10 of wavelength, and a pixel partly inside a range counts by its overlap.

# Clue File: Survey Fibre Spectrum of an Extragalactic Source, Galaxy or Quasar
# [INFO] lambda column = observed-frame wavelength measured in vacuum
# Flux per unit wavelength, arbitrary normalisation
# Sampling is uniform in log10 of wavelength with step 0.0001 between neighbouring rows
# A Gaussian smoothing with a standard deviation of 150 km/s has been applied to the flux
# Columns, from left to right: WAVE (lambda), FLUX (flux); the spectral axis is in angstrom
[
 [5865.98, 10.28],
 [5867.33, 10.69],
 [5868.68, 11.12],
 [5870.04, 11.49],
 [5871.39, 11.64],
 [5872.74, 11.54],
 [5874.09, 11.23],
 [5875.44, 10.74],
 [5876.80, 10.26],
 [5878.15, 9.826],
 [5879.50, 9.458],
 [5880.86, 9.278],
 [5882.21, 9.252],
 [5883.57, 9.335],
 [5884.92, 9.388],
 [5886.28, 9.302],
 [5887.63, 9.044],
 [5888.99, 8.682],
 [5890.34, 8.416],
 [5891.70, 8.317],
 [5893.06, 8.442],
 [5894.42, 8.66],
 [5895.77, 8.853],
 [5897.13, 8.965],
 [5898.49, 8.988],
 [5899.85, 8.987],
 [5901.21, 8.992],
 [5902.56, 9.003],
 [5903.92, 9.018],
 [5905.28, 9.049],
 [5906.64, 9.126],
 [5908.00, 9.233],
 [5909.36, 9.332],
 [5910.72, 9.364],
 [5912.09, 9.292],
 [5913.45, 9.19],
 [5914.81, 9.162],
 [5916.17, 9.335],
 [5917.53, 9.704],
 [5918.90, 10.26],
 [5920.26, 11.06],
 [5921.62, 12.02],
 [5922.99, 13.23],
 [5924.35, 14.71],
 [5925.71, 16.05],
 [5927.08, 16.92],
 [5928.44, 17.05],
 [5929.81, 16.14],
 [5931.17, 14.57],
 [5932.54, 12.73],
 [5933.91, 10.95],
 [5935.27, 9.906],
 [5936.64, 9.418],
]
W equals 10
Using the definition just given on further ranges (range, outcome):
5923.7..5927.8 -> 15.9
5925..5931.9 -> 16.1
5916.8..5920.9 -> 10.3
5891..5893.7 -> 8.36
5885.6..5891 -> 8.87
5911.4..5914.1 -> 9.22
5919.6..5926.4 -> 13.4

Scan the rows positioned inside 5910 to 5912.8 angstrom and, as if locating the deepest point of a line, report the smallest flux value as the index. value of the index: 9.292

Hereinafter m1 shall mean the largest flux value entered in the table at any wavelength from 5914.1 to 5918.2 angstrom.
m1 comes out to 9.704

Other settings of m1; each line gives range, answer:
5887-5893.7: 9.044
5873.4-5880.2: 11.23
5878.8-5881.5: 9.458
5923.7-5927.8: 16.92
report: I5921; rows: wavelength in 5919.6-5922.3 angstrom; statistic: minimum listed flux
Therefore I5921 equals 11.06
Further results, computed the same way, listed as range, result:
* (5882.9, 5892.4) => 8.317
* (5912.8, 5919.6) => 9.162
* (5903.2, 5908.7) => 9.018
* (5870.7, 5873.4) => 11.54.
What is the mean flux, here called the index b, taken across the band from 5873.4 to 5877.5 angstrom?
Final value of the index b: 10.7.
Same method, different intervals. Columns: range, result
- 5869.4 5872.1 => 11.6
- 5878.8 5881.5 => 9.37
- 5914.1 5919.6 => 9.62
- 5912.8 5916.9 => 9.25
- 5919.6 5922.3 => 11.6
